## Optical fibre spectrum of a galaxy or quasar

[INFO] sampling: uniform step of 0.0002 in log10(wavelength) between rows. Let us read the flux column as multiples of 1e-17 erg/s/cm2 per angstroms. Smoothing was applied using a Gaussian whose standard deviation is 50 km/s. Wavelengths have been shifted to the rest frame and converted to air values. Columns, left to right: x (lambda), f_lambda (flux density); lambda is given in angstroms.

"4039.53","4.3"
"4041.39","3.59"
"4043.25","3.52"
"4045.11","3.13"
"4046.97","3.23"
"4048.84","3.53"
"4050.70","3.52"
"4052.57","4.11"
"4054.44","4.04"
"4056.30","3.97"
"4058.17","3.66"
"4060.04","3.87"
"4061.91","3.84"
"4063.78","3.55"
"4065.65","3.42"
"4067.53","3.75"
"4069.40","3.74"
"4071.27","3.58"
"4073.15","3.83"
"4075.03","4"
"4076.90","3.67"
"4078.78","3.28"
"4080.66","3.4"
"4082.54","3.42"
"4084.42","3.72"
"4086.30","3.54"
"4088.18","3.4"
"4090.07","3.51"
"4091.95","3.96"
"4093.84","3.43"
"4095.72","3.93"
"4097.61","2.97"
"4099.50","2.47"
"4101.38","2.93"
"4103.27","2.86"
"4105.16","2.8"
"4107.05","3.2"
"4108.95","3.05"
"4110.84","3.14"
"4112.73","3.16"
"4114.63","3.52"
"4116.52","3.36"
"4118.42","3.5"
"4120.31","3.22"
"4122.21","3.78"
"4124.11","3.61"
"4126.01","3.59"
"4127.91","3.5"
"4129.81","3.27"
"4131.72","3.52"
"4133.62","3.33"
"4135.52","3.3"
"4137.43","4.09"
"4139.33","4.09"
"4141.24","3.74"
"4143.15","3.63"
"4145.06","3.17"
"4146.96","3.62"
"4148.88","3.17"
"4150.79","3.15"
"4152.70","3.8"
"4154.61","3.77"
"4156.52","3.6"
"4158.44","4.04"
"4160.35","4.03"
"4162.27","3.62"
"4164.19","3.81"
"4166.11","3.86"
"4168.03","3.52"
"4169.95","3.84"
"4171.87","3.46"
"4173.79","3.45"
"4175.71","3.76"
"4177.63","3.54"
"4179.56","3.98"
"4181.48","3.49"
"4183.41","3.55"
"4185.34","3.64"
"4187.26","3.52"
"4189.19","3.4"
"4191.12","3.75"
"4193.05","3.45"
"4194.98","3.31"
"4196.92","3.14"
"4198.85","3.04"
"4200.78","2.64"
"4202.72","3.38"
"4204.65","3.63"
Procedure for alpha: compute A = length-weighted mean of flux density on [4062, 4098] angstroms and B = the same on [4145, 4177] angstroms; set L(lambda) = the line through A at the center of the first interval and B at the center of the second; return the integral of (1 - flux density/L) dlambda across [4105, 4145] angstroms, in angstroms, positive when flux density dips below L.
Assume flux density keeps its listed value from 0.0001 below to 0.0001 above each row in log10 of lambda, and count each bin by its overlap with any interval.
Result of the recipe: 1.9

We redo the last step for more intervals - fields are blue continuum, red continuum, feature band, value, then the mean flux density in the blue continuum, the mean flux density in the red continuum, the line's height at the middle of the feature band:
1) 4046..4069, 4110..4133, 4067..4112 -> 2.3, 3.71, 3.43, 3.57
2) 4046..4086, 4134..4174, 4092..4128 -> 3.8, 3.67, 3.65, 3.66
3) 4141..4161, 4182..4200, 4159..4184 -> -1.3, 3.6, 3.42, 3.51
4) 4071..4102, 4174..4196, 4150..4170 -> -1.0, 3.48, 3.58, 3.55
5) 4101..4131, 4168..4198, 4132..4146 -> -1.0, 3.29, 3.55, 3.38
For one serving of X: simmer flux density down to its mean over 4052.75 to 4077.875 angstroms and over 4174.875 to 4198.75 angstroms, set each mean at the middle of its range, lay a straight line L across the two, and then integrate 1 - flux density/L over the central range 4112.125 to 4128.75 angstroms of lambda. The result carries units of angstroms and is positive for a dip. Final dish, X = 0.83 angstroms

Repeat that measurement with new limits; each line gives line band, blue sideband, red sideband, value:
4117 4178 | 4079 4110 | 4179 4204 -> -4.7 angstroms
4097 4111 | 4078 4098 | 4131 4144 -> 2.6 angstroms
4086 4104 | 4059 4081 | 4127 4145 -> 1.7 angstroms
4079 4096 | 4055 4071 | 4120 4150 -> 0.5 angstroms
